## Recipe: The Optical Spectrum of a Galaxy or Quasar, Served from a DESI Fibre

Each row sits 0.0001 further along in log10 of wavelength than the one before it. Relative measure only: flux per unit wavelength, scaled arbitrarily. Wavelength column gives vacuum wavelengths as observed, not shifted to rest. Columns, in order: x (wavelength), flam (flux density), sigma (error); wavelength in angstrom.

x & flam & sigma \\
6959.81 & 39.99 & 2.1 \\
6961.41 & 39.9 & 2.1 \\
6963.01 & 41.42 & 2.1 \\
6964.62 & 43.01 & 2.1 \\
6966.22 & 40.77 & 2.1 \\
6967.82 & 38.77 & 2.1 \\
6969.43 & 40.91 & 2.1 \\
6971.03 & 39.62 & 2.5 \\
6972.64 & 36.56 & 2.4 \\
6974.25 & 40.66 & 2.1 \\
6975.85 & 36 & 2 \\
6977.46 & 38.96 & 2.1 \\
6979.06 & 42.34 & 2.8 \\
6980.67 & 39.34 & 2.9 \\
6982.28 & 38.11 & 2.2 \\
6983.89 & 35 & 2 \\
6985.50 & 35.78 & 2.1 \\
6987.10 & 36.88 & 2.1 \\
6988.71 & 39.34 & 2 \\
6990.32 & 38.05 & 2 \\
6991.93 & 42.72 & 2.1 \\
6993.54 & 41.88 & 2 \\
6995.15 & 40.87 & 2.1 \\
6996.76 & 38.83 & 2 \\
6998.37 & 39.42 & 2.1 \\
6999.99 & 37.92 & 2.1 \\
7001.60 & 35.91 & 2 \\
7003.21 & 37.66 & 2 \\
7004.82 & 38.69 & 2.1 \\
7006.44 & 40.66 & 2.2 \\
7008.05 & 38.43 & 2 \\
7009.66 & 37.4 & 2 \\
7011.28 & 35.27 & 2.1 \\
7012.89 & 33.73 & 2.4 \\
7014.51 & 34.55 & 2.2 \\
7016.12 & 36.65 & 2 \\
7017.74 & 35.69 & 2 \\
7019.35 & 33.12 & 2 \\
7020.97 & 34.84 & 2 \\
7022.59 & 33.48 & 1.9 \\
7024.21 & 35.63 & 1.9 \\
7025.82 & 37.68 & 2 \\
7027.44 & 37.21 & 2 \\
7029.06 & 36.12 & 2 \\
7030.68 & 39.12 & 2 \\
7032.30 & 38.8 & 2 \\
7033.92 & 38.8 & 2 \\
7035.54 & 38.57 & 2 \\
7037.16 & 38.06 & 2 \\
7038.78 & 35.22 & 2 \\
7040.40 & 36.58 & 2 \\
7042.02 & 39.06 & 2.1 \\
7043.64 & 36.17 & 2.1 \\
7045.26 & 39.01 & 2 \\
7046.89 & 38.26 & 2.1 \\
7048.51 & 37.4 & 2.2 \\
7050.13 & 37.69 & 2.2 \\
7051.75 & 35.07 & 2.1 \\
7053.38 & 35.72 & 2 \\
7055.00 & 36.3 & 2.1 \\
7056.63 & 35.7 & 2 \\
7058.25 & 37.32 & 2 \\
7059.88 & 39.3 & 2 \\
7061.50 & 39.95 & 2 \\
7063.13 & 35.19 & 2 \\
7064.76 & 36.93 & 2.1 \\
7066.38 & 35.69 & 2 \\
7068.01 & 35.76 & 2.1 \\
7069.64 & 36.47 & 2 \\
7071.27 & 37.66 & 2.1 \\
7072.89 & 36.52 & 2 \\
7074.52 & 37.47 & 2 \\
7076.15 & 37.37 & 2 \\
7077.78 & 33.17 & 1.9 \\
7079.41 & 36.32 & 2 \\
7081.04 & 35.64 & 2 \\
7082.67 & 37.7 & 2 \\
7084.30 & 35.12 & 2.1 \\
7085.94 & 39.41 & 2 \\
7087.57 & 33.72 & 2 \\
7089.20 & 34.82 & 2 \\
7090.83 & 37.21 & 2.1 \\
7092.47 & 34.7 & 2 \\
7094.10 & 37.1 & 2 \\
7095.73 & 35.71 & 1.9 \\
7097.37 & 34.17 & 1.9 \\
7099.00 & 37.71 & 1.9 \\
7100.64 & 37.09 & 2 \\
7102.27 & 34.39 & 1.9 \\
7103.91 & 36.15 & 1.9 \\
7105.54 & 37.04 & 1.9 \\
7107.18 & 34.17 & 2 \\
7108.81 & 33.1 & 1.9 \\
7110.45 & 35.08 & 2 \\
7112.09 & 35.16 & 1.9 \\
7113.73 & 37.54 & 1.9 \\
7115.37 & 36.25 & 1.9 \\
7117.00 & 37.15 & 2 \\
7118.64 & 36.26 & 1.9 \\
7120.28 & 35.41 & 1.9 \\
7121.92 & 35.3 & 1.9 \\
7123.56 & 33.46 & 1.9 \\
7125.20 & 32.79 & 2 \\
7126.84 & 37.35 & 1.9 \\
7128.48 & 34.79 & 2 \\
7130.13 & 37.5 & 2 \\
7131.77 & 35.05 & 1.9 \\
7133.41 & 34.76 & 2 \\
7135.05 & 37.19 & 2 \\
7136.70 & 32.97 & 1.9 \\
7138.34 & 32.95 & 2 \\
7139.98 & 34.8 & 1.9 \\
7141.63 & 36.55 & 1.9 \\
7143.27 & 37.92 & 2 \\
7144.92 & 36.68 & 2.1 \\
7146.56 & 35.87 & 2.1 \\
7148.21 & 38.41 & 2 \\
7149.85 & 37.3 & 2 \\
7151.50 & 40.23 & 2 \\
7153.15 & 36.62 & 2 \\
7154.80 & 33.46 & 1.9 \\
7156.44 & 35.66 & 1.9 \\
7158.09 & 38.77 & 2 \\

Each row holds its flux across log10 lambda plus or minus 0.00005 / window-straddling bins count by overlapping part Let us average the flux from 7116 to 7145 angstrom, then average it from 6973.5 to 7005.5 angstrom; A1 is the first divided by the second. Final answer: 0.9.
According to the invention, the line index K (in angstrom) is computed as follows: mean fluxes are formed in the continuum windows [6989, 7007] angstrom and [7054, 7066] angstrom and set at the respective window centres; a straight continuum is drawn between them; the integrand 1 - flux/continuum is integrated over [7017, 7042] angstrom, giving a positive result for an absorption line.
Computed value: 1.00 angstrom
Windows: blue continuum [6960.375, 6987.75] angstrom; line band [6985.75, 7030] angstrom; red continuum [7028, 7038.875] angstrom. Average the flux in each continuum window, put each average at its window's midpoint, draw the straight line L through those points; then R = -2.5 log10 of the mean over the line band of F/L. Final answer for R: 0.03 mag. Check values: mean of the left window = 39.1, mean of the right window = 38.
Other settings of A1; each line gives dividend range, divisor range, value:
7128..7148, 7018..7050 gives 0.96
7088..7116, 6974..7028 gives 0.95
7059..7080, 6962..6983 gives 0.93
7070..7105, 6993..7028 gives 0.98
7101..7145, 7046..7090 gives 0.97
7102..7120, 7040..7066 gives 0.96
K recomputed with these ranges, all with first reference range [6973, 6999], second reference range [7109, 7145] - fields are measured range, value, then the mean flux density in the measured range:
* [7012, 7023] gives 1.0 angstrom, 34.6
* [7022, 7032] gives 0.3 angstrom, 36.7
